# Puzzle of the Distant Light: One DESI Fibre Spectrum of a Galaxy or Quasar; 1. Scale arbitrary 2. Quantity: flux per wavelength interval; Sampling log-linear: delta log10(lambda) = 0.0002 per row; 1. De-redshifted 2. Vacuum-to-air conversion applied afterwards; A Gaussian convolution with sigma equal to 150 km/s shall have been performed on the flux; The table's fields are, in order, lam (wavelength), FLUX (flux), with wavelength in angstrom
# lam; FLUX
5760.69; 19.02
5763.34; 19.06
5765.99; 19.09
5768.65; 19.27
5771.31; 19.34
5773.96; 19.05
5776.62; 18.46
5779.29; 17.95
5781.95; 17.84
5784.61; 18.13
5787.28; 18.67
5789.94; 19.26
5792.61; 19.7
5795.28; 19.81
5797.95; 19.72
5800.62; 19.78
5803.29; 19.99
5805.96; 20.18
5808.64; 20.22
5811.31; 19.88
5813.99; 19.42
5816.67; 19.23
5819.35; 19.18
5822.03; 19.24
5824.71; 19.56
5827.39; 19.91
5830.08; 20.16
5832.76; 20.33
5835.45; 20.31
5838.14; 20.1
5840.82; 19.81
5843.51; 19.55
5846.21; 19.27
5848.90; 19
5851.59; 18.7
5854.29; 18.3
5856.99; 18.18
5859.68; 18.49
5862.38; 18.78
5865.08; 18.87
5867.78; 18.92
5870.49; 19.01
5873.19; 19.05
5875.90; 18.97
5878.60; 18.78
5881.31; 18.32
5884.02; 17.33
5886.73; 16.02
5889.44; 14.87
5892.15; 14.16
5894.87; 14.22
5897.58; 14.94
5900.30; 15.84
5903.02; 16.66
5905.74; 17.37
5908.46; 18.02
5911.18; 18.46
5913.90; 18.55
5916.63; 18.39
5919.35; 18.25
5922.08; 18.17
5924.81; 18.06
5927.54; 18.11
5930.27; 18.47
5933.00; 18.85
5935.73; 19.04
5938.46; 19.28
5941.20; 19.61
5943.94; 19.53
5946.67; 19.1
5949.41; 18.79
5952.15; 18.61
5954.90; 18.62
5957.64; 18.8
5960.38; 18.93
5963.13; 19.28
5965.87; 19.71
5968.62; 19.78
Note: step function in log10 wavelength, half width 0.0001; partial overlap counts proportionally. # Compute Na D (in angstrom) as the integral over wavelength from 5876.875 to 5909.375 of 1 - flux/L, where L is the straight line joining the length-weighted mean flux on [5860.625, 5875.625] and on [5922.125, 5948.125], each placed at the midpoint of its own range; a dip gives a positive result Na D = 4.3 angstrom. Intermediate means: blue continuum 18.9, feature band 16.4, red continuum 18.9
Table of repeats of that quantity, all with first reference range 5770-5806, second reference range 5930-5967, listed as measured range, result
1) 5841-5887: 1.0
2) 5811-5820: -0.1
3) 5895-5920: 2.4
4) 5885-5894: 1.9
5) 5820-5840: -0.9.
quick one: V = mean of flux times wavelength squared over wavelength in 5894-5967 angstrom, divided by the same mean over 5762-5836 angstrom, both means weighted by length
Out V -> 0.98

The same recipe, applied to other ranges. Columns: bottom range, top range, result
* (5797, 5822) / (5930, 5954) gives 1.01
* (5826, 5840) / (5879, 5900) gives 0.80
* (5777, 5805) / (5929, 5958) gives 1.05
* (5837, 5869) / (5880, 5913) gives 0.88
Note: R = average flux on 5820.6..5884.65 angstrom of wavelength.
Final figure 19.1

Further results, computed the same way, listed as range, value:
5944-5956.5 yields 18.9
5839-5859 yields 19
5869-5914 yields 17.1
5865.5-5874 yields 19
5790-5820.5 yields 19.7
